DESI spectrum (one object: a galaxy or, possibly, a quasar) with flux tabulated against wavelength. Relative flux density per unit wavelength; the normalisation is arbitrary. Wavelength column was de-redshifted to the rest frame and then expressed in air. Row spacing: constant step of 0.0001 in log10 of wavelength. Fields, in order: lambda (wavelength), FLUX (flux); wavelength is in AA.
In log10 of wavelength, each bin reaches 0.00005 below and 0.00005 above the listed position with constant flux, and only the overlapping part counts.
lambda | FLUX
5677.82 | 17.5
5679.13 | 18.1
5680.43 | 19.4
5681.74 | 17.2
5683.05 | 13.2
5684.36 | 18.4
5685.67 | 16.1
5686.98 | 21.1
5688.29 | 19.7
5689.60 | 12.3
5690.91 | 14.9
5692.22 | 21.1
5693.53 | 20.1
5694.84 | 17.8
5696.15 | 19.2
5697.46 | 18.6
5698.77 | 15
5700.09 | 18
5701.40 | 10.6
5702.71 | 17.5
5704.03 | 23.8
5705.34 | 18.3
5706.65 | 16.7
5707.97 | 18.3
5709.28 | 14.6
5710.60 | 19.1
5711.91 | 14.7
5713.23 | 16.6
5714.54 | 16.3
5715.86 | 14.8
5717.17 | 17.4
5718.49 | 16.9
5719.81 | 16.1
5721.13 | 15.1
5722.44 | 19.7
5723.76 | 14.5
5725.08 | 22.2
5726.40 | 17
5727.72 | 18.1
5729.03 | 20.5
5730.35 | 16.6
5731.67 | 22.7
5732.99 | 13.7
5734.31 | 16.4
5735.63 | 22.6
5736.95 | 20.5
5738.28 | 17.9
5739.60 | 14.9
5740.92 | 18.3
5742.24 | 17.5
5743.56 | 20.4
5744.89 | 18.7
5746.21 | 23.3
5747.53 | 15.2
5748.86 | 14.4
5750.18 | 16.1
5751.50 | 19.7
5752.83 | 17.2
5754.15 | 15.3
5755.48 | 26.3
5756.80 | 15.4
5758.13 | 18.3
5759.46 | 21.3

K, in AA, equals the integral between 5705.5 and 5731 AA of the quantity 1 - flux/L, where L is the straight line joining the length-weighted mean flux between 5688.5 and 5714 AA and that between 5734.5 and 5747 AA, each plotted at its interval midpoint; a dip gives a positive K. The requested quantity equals 1.35 AA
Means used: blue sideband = 17.3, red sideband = 19.2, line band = 17.1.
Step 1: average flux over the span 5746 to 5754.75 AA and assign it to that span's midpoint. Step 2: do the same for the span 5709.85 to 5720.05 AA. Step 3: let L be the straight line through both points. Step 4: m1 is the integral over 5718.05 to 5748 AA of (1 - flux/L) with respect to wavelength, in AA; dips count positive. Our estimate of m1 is -2.64 AA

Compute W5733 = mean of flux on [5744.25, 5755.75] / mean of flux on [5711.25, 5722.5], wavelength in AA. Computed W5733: 1.12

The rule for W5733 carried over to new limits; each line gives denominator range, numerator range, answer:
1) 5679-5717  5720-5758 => 1.05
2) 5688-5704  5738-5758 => 1.05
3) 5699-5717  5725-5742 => 1.09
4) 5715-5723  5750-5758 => 1.11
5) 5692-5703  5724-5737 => 1.08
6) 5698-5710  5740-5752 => 1.06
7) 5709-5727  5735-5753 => 1.09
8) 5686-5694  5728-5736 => 1.03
